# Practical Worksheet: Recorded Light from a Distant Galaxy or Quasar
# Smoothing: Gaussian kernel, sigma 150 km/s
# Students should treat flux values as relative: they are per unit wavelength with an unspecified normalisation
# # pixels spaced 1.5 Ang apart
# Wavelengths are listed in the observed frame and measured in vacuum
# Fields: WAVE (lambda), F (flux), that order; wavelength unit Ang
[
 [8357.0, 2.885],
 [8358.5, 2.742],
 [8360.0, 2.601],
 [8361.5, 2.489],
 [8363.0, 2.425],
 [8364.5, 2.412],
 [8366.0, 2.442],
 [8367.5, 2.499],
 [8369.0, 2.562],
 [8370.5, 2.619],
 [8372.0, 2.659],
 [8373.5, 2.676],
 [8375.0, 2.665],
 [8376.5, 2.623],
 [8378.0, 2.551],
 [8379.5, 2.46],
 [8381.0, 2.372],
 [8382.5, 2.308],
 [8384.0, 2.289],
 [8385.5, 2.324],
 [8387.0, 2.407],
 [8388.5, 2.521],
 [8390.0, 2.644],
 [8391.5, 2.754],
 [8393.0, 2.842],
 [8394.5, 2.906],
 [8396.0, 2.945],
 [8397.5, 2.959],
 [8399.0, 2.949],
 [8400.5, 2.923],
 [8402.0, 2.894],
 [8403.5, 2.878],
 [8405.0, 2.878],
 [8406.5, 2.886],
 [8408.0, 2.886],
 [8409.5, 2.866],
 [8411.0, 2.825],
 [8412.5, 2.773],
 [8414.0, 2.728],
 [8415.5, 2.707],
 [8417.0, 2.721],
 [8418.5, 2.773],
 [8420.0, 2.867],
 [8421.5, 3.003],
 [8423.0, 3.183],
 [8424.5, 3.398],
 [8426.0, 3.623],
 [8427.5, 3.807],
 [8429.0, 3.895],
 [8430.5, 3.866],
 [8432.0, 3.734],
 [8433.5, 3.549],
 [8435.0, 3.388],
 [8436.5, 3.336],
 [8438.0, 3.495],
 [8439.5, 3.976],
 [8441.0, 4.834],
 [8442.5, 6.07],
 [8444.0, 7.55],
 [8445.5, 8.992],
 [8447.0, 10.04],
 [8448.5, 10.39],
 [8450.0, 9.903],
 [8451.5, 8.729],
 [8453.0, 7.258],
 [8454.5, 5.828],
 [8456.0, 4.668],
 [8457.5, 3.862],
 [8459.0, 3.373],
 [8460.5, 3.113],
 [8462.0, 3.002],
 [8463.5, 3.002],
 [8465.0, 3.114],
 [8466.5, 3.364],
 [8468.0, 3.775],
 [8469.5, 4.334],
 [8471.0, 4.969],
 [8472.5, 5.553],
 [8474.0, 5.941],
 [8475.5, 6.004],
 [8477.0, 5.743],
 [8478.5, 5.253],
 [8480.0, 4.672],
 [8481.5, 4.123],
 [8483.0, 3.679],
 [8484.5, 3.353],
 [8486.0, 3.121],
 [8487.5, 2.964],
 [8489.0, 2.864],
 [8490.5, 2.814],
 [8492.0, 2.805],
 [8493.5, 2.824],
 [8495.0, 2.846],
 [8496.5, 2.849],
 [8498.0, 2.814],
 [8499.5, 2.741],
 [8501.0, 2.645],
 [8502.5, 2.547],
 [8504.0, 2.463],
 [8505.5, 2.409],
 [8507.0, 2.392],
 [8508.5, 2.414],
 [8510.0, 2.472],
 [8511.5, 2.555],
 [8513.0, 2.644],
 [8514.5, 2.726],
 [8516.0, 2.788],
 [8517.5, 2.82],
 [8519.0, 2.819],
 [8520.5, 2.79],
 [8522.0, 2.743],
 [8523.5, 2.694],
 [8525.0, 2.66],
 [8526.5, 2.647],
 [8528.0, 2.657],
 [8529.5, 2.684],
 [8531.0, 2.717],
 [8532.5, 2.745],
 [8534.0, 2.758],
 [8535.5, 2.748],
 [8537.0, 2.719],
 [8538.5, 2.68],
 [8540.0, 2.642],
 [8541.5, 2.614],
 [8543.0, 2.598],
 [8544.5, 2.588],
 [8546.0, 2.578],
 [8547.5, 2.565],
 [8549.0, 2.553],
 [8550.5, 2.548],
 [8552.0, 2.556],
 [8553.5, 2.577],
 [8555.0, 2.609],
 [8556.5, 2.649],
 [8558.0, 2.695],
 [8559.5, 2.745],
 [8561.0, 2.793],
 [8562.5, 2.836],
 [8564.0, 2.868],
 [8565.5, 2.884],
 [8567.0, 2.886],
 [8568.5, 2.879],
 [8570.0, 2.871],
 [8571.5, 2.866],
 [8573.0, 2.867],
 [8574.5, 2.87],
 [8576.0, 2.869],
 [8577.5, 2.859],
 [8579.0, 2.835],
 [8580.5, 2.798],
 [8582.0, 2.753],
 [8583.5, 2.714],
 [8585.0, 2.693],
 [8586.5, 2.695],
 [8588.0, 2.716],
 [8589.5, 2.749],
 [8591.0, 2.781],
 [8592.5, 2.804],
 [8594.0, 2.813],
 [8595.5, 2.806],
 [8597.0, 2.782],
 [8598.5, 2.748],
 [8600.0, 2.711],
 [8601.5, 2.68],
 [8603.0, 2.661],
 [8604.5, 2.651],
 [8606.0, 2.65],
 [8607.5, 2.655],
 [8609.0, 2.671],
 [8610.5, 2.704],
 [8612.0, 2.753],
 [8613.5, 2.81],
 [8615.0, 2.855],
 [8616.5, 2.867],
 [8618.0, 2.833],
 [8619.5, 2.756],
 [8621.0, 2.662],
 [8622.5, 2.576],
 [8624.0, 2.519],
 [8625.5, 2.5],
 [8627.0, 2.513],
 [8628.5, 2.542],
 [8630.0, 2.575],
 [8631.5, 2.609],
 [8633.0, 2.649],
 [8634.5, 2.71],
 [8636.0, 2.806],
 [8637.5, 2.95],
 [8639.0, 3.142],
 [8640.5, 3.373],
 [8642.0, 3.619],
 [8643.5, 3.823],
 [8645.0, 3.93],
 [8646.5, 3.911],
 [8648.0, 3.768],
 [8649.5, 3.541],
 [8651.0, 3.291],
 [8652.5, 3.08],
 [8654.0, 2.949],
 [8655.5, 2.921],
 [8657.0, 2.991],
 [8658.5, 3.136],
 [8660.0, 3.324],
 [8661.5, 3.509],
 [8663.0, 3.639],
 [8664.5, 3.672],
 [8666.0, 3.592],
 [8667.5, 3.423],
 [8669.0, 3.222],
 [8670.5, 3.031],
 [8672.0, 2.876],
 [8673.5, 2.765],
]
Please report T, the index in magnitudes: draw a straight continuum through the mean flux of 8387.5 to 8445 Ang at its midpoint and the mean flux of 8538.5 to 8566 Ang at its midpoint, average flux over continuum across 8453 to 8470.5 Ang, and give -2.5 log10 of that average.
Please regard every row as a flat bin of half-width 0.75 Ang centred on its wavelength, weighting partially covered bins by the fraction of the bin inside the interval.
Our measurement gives -0.249 mag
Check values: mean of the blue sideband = 3.36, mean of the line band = 3.93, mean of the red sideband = 2.66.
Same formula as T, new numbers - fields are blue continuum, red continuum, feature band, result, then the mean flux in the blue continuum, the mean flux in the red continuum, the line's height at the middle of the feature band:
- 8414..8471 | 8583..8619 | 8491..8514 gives 0.434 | 4.64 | 2.74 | 3.92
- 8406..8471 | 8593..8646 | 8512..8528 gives 0.332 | 4.42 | 2.83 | 3.7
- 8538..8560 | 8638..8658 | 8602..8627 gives 0.165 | 2.61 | 3.4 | 3.13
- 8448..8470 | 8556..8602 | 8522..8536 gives 0.360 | 5.13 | 2.79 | 3.77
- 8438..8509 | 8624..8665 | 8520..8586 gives 0.380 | 4.51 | 3.15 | 3.88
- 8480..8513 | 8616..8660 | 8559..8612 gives 0.074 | 2.88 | 3.02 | 2.97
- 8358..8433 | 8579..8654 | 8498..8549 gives 0.083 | 2.82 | 2.88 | 2.85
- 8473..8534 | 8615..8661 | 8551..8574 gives 0.119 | 3.14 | 3.03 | 3.09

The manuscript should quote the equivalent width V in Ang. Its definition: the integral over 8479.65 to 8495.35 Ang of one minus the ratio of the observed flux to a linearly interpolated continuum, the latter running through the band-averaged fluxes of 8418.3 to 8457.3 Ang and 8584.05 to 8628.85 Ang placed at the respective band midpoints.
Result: 4.4 Ang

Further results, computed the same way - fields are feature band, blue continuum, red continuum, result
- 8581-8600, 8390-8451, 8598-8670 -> 2.7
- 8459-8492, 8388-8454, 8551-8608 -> -2.9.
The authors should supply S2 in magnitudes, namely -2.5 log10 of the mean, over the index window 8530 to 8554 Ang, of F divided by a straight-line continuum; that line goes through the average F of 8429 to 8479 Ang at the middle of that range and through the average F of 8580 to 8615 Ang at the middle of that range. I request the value 0.37 mag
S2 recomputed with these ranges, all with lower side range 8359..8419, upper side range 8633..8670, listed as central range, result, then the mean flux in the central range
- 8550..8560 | 0.18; 2.62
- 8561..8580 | 0.10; 2.86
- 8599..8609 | 0.20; 2.67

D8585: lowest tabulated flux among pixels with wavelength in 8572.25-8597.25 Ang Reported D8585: 2.693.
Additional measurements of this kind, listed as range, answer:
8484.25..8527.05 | 2.392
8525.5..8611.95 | 2.548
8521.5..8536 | 2.647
